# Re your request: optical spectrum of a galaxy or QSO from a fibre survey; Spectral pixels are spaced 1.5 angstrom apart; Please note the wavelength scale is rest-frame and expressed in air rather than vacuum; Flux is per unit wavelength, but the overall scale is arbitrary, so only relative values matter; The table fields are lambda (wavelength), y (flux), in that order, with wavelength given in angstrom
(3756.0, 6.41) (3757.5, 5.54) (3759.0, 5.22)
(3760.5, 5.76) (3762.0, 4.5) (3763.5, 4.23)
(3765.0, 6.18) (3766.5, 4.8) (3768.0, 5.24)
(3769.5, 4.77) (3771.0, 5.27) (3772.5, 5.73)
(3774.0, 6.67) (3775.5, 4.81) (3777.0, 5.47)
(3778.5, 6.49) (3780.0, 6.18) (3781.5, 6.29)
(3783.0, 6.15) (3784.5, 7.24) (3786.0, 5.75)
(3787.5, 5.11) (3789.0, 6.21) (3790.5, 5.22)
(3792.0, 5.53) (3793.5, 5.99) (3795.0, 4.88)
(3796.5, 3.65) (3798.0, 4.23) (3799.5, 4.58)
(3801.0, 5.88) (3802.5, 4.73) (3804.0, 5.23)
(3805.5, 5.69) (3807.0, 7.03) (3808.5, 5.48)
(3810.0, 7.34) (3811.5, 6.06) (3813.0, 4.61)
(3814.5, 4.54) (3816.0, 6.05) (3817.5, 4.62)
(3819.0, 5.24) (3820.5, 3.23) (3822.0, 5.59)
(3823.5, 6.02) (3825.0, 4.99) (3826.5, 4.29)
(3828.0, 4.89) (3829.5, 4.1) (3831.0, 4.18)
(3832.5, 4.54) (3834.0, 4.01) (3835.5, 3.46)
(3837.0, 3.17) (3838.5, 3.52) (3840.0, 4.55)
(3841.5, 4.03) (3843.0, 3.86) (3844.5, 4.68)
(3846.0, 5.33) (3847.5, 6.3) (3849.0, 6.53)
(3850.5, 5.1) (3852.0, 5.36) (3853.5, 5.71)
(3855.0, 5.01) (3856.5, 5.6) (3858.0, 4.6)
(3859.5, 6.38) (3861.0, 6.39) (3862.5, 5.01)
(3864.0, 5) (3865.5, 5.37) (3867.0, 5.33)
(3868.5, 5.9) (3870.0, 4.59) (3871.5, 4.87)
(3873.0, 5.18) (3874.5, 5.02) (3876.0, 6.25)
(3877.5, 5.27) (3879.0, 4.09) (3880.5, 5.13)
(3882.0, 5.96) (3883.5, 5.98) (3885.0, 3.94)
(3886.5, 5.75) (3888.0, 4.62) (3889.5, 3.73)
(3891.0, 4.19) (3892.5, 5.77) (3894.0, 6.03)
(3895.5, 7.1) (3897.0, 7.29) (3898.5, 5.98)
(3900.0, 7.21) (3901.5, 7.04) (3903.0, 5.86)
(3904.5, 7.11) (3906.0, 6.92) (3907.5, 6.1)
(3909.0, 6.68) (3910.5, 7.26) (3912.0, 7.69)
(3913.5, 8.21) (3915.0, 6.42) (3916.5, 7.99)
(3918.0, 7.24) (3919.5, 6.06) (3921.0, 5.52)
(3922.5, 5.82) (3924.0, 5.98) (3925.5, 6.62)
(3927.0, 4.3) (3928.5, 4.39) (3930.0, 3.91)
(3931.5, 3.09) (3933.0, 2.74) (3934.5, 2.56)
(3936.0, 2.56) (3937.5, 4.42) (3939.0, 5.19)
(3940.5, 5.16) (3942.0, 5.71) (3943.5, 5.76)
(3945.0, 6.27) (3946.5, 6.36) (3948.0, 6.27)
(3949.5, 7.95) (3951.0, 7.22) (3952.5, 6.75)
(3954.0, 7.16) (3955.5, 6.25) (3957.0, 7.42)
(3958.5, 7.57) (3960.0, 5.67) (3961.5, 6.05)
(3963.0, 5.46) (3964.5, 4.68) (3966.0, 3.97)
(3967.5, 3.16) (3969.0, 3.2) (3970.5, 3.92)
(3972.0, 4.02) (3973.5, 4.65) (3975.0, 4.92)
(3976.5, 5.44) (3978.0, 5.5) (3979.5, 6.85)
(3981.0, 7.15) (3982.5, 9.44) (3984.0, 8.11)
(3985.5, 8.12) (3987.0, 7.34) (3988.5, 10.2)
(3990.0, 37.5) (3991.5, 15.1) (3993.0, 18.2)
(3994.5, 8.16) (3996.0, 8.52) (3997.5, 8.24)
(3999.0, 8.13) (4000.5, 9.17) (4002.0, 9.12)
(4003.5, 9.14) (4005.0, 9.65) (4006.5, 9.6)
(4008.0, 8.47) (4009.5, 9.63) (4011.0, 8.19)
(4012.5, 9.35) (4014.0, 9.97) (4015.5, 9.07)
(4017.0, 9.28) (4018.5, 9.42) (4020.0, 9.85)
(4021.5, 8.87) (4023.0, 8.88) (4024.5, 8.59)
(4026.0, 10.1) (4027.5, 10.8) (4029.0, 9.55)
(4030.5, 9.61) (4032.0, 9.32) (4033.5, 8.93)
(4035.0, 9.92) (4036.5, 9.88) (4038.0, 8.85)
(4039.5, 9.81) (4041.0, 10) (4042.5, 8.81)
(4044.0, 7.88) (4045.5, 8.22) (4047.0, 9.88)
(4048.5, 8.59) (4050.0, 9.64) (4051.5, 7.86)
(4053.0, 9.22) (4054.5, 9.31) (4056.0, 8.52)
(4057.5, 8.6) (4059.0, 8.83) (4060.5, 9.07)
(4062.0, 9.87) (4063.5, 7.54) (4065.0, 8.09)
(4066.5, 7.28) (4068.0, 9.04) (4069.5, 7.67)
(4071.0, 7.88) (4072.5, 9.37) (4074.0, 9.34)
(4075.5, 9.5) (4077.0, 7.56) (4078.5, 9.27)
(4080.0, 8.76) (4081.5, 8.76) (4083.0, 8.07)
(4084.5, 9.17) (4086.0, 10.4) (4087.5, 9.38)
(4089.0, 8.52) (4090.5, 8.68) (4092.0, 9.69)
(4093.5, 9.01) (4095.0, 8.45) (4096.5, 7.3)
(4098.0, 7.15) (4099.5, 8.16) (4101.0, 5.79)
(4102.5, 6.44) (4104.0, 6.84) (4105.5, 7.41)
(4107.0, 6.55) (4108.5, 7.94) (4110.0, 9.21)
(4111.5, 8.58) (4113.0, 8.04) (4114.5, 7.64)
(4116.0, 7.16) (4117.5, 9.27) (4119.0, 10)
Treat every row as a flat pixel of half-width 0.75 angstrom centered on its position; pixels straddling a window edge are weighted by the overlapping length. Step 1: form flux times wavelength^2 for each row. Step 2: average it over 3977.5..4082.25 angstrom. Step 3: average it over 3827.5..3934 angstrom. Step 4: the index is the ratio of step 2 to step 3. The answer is 1.9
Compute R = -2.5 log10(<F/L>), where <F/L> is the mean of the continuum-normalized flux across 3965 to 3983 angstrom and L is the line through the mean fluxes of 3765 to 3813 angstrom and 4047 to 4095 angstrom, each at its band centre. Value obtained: 0.45 mag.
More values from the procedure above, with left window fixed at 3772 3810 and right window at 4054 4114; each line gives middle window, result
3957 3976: 0.43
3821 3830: 0.20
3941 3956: 0.09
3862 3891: 0.26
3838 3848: 0.31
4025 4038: -0.22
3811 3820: 0.15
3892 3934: 0.11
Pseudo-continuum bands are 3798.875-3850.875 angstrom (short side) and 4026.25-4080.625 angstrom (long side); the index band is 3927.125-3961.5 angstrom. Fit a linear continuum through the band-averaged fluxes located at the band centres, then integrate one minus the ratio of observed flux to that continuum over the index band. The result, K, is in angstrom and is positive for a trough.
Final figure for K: 7.9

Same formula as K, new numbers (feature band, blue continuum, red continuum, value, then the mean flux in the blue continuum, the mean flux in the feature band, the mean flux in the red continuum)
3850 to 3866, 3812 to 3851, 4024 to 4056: -0.48 angstrom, 4.68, 5.42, 9.26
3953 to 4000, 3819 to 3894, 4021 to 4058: -1.46 angstrom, 4.96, 8.07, 9.19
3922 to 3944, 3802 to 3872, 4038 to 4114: 6.57 angstrom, 5.07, 4.52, 8.5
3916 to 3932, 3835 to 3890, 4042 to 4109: 1.26 angstrom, 5.06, 5.54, 8.43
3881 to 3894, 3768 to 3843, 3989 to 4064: 3.54 angstrom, 5.16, 5.06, 9.98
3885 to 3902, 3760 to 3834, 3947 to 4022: 2.72 angstrom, 5.32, 5.78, 8.33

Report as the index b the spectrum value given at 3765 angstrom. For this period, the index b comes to 6.18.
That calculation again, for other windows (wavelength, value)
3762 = 4.5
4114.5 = 7.64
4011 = 8.19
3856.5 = 5.6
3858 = 4.6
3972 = 4.02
